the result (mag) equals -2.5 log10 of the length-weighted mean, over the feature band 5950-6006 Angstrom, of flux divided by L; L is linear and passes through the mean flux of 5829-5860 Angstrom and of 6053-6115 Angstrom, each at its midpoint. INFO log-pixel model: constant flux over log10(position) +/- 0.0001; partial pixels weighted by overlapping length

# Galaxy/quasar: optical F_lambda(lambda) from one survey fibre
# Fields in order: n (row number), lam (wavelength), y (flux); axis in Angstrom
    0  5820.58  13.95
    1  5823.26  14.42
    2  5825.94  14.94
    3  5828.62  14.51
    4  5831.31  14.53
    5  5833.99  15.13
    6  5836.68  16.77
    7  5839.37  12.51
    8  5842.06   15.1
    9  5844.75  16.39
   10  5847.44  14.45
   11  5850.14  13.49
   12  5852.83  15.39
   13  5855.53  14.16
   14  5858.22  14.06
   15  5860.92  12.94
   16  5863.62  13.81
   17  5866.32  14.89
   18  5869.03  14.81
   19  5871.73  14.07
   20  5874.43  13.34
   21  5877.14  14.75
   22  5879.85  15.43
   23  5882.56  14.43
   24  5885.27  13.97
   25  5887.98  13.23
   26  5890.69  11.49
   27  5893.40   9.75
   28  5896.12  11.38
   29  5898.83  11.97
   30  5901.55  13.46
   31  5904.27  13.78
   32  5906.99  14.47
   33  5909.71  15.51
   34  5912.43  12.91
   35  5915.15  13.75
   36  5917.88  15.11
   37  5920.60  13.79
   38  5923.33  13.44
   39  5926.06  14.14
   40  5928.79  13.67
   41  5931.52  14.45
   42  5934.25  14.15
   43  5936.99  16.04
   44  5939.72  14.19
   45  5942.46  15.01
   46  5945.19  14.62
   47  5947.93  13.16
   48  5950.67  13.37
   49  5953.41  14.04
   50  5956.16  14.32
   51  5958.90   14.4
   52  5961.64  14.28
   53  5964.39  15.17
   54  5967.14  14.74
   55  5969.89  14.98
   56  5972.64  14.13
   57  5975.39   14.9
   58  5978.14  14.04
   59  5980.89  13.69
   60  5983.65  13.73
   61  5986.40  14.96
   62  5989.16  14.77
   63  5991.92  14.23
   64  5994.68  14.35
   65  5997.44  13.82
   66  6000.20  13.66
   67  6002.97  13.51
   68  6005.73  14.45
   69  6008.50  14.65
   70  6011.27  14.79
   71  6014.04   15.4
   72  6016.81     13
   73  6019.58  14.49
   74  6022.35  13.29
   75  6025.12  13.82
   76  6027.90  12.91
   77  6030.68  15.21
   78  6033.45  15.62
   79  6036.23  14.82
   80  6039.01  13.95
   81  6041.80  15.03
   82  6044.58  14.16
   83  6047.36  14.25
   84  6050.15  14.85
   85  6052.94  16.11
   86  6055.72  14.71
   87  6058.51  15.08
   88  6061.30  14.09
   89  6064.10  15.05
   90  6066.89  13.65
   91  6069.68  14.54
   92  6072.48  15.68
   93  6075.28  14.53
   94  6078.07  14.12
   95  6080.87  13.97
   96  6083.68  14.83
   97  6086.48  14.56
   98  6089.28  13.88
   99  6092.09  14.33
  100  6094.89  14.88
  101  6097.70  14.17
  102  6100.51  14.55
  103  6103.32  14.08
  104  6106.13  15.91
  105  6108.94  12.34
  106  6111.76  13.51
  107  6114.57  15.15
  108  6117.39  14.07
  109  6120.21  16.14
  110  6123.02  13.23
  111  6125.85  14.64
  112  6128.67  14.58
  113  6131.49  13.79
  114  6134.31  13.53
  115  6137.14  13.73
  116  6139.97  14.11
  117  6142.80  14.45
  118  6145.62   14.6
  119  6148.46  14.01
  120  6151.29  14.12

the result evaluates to 0.02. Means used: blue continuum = 14.7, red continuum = 14.5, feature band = 14.3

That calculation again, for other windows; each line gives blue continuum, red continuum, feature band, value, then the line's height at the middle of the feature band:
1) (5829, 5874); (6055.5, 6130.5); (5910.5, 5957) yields 0.03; 14.5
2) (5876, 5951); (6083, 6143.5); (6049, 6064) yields -0.06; 14.1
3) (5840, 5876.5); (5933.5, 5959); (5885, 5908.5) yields 0.14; 14.3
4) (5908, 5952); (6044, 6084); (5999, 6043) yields 0.02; 14.5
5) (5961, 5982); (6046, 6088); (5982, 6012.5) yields 0.02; 14.6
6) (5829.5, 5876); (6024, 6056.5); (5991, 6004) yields 0.05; 14.6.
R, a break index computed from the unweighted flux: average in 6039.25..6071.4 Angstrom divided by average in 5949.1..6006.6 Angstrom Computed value 1.03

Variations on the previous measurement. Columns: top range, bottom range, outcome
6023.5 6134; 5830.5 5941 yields 1.03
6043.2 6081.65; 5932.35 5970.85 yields 1.01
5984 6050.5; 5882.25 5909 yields 1.12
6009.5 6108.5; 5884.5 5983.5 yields 1.05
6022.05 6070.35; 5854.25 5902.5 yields 1.08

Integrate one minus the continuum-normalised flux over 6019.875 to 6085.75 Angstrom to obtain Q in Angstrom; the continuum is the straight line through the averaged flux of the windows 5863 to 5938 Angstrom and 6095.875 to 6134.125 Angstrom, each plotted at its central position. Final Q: -1.79 Angstrom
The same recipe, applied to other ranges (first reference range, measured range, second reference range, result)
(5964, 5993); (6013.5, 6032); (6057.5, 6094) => 0.7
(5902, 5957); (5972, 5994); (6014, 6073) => 0.0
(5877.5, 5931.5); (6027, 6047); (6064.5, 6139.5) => -0.7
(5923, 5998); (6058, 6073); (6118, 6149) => -0.3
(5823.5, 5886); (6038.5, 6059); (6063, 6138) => -0.6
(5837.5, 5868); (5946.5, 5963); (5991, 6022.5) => 0.3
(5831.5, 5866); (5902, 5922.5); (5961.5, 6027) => 0.4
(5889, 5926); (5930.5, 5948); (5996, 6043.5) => -1.5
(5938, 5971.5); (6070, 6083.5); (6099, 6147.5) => -0.3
